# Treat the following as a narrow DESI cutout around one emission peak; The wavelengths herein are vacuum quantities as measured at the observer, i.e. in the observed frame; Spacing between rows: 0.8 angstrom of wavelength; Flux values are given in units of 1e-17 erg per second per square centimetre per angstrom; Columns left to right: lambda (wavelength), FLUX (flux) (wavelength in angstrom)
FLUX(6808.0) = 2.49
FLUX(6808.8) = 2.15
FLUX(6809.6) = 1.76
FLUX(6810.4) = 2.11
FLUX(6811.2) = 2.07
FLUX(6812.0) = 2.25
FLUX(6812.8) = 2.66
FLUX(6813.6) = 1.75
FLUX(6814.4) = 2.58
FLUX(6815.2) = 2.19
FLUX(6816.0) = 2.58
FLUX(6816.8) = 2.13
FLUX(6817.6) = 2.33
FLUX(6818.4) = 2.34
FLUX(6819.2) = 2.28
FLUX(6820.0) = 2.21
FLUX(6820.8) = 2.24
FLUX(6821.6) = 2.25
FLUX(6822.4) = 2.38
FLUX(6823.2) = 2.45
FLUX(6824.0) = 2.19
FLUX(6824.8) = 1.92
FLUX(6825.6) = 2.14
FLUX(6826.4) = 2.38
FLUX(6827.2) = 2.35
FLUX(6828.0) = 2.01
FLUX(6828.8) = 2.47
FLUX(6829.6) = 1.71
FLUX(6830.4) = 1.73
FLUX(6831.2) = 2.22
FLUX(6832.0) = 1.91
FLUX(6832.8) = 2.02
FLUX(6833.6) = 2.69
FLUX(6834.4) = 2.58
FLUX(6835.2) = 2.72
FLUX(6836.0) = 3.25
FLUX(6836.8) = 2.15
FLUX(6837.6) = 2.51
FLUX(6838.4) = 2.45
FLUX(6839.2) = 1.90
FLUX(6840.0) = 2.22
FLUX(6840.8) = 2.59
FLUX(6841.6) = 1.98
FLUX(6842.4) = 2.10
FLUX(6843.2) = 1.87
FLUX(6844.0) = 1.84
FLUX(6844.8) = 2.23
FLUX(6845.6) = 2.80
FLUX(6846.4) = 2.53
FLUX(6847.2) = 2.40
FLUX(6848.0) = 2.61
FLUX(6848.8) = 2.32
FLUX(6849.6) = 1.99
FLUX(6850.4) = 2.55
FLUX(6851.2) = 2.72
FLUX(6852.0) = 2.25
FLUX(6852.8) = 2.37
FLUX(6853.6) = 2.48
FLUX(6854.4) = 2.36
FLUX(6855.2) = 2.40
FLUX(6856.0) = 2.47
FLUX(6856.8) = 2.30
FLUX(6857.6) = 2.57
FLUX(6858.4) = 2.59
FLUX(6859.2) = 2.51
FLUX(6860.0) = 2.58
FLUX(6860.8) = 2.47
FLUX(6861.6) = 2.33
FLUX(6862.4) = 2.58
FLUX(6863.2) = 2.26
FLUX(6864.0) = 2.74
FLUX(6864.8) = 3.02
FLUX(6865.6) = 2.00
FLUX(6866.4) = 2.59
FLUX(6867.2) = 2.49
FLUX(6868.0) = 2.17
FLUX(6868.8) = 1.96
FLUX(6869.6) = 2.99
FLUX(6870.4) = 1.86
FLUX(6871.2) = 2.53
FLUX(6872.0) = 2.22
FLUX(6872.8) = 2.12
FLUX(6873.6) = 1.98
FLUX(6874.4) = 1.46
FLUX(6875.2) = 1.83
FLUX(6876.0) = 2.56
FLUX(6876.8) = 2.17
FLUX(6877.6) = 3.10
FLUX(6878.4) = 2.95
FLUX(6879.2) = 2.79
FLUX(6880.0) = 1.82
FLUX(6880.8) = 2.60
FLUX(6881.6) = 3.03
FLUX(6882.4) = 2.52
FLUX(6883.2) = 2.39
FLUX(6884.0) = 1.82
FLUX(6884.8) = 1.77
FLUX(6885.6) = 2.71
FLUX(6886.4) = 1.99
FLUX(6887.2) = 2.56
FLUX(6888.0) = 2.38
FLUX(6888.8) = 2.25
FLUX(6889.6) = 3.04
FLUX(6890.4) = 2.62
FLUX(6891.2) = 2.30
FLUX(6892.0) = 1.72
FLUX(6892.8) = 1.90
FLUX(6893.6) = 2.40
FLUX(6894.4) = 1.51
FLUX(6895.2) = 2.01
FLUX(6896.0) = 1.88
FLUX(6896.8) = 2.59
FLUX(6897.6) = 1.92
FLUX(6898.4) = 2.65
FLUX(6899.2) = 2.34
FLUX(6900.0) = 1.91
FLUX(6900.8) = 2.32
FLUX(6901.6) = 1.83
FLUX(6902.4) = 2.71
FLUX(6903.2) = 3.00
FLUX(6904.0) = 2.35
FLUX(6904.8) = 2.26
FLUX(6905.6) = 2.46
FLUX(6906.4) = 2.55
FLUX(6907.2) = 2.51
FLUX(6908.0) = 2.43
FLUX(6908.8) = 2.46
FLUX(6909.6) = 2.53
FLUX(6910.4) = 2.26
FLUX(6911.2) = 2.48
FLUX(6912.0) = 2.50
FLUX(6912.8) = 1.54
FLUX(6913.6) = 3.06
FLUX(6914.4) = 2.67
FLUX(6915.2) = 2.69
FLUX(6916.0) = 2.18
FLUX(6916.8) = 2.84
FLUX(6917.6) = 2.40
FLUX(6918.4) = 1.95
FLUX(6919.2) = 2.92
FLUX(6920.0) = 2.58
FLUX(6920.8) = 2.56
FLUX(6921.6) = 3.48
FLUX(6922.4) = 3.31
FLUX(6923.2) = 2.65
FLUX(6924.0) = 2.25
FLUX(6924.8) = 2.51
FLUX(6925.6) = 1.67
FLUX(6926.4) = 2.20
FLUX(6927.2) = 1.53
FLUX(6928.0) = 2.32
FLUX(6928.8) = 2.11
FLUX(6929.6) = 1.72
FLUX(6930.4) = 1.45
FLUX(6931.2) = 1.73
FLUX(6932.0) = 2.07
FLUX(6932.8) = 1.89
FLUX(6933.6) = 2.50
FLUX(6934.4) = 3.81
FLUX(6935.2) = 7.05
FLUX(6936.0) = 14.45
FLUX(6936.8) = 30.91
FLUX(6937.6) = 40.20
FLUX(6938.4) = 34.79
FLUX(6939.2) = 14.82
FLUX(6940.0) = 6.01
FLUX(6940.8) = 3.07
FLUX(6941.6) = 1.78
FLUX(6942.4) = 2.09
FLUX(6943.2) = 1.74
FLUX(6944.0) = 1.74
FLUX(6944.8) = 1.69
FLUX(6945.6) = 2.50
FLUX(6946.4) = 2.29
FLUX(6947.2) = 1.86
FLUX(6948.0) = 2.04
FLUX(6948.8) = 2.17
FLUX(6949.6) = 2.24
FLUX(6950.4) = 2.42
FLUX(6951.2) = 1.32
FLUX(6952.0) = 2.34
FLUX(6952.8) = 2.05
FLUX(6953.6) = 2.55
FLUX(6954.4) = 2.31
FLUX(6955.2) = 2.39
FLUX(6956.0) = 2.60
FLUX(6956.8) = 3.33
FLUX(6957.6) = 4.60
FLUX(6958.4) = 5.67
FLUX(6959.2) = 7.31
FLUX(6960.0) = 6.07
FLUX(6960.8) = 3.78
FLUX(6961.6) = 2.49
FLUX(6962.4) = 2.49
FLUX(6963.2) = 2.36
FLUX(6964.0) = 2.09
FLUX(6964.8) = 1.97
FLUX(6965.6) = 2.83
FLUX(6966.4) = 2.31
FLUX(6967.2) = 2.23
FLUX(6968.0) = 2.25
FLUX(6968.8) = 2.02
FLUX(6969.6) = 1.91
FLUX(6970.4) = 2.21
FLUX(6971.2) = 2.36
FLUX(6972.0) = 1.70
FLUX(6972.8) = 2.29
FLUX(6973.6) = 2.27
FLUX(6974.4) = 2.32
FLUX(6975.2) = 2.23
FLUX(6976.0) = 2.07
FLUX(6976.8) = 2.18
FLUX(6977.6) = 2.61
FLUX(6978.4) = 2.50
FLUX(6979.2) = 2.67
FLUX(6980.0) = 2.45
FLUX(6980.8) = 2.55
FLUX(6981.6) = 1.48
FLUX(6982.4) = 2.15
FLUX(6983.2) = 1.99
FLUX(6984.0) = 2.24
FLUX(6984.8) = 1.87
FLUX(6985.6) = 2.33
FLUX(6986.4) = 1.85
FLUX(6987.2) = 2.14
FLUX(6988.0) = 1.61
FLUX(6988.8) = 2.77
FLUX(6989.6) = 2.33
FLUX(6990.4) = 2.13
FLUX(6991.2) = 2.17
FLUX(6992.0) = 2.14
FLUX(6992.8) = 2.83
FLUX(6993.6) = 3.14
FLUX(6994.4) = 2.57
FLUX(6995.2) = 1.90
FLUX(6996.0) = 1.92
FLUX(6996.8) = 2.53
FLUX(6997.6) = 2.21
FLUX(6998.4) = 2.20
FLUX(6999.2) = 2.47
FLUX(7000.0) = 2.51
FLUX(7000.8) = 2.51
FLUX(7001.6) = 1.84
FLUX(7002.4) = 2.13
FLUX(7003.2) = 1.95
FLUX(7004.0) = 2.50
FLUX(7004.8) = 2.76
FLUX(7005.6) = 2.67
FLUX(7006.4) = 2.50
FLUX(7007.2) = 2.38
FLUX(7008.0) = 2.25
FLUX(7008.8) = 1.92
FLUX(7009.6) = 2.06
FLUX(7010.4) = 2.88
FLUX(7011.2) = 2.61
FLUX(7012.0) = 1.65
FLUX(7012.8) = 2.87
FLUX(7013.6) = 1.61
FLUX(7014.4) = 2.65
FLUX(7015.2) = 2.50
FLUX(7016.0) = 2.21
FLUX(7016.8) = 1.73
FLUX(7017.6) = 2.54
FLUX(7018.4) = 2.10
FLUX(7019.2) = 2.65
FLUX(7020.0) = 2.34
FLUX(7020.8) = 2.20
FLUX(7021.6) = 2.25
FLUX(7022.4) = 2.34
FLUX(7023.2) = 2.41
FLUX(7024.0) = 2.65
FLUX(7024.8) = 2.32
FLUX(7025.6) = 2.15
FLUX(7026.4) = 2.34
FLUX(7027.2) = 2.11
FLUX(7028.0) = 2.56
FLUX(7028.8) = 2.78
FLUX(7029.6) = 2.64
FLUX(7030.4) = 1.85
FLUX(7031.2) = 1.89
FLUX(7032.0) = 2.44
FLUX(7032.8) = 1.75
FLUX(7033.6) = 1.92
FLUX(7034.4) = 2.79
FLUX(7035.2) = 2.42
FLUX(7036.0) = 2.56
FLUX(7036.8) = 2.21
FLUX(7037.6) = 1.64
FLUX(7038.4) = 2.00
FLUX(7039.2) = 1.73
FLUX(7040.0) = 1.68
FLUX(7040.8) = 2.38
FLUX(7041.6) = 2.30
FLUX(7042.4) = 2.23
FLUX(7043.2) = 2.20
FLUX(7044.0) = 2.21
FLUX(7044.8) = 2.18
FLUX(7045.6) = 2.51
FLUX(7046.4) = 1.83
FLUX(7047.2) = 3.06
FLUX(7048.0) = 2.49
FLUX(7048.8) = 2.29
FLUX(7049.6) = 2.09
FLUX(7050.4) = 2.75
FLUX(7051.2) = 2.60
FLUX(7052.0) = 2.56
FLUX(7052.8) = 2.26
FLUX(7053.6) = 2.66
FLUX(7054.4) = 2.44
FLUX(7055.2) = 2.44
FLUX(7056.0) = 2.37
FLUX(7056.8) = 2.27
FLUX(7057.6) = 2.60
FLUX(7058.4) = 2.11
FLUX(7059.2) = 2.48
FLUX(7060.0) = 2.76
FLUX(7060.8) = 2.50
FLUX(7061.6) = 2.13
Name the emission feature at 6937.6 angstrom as Halpha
